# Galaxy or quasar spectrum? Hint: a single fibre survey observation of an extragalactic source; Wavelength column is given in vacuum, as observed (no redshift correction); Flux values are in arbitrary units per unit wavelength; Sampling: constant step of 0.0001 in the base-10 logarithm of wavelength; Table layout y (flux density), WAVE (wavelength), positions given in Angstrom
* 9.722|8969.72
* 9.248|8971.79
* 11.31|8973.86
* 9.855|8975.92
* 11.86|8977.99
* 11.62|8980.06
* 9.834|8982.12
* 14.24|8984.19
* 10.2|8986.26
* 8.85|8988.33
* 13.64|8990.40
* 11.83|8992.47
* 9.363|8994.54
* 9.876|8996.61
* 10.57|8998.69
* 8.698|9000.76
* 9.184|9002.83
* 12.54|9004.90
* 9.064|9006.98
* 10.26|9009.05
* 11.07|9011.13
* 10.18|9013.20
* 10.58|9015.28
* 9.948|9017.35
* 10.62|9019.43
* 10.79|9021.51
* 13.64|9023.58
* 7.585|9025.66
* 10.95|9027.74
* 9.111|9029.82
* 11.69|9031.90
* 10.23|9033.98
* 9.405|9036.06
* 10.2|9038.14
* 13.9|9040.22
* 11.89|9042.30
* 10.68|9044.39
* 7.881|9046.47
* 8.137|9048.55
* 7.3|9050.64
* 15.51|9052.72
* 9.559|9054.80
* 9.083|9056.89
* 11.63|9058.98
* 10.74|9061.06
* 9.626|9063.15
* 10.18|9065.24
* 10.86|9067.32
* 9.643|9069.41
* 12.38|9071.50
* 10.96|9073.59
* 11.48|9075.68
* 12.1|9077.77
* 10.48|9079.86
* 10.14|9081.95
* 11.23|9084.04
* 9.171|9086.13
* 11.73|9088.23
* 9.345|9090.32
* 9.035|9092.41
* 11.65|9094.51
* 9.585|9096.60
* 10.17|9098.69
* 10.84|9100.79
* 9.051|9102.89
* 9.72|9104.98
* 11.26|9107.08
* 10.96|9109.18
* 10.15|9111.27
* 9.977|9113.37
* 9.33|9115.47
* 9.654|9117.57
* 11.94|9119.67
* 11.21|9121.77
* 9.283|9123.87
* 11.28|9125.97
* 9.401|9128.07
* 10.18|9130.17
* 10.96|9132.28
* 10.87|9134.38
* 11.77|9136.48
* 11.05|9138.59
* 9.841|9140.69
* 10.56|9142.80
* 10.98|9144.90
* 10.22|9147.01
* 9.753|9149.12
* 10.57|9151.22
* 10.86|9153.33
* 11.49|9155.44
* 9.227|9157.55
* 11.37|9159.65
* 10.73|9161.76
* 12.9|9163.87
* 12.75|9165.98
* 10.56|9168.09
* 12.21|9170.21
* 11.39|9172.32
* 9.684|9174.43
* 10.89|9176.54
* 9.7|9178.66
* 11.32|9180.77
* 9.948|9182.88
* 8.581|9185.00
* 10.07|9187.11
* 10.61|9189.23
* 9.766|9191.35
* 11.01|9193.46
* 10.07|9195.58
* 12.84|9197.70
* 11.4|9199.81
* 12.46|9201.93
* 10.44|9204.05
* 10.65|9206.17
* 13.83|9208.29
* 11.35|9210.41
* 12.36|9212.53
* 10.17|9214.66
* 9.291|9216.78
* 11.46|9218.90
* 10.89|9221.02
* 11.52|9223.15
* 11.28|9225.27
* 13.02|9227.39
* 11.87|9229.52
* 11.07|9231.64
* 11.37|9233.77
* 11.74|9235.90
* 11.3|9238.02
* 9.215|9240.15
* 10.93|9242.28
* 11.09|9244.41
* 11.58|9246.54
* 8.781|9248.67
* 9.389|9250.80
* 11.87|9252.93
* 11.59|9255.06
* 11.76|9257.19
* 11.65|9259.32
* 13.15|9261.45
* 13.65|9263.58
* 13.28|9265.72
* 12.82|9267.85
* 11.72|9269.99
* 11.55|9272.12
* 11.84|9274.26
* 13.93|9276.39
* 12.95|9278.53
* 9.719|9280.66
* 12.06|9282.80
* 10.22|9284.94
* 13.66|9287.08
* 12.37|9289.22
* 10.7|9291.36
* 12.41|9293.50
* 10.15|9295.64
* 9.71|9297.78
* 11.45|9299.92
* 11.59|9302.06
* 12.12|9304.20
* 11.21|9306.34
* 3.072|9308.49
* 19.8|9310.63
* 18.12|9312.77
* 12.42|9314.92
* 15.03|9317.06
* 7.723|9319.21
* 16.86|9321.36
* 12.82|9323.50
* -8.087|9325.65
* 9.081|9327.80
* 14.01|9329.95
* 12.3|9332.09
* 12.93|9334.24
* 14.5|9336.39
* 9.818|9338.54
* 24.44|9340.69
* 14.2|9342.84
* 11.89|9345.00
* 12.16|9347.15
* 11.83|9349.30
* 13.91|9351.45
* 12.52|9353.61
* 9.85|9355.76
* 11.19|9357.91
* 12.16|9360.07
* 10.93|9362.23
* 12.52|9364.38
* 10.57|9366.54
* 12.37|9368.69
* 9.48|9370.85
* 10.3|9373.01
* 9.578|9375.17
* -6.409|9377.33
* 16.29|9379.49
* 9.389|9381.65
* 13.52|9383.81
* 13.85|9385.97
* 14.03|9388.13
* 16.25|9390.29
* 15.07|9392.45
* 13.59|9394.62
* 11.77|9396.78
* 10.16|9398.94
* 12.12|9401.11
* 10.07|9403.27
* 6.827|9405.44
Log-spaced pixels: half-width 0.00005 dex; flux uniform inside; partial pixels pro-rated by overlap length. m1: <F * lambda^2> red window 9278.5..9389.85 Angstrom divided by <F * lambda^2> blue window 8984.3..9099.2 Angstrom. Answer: 1.2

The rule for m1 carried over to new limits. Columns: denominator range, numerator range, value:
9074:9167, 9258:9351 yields 1.19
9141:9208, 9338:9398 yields 1.16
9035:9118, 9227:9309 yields 1.14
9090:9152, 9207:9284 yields 1.15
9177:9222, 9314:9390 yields 1.09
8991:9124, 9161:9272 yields 1.12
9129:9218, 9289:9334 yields 1.06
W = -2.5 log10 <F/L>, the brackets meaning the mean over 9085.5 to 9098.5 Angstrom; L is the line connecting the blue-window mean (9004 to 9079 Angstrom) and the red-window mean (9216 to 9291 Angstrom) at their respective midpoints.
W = 0.07 mag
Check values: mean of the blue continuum 10.6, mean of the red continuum 11.6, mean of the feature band 10.1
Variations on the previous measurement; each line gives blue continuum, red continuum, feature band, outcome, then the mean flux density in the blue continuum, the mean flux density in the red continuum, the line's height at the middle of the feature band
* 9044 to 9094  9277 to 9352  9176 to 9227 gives 0.03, 10.4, 12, 11.2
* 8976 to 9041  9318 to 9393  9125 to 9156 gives 0.04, 10.7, 11.5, 11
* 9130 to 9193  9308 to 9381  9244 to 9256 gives 0.04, 10.7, 11.5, 11.1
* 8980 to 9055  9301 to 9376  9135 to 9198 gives 0.04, 10.6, 11.9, 11.2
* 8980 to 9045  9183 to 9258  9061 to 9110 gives 0.03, 10.7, 11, 10.8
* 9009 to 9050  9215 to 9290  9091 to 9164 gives 0.05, 10.4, 11.6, 10.9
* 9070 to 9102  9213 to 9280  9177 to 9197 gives 0.10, 10.7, 11.5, 11.2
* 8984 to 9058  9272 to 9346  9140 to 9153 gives 0.08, 10.5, 12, 11.1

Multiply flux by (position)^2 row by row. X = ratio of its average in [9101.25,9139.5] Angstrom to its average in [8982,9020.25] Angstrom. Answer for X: 1.02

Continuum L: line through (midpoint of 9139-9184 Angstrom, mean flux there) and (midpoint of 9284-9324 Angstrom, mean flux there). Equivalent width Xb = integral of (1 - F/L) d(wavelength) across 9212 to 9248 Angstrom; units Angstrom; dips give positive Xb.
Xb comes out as 1.0 Angstrom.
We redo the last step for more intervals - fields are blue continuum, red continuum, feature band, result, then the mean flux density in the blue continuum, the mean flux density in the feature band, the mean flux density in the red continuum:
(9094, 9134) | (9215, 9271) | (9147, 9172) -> -0.9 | 10.3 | 11.1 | 11.4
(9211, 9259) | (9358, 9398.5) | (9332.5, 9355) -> -4.8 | 11.1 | 13.7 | 11.4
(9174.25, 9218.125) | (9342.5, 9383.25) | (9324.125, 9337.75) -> 1.9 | 10.8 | 9.26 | 10.7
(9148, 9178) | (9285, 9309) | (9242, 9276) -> -2.4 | 11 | 11.7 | 10.9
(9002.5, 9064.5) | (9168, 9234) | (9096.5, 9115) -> 0.9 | 10.4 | 10.2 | 11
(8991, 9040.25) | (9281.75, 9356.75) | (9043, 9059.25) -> 1.0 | 10.4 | 9.93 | 12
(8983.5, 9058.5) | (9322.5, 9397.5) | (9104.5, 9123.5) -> 0.6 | 10.5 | 10.4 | 11.6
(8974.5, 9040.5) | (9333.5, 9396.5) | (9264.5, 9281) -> -0.8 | 10.6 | 12.3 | 12.2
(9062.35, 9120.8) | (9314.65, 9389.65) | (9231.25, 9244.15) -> 0.1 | 10.5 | 10.9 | 11.4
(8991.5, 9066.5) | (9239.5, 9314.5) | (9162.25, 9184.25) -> 0.2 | 10.4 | 11.1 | 11.8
